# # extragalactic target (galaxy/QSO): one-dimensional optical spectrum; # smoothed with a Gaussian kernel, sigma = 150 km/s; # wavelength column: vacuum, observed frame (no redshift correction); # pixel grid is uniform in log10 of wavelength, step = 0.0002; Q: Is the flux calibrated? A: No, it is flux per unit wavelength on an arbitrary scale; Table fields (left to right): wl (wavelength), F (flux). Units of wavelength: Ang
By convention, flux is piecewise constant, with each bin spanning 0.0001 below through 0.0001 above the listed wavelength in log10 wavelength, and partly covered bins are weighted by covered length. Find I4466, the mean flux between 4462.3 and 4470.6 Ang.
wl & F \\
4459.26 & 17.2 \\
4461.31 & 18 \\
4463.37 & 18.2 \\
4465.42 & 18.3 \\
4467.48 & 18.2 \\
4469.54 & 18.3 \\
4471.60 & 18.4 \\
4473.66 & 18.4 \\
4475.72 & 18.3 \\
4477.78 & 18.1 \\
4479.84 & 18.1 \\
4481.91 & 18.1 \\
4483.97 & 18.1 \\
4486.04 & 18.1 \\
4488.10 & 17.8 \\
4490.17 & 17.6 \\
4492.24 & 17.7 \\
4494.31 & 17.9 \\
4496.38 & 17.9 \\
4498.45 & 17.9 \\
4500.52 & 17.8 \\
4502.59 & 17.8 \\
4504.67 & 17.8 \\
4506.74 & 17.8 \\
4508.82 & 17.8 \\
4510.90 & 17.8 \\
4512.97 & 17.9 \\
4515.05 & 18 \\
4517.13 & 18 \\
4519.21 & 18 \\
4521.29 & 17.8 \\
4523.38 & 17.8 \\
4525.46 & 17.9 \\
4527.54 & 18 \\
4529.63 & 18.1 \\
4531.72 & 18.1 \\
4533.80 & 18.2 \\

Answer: 18.2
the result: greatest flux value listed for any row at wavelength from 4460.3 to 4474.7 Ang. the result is 18.4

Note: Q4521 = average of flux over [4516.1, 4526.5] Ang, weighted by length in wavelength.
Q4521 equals 17.9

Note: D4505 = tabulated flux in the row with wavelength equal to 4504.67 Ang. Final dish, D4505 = 17.8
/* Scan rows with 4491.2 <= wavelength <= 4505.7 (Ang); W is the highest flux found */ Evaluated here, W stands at 17.9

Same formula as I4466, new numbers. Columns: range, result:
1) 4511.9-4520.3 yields 18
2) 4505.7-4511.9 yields 17.8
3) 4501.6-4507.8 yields 17.8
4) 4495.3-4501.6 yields 17.9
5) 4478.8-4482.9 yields 18.1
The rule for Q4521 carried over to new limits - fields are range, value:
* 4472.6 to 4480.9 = 18.2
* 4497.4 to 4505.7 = 17.8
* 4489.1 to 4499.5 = 17.8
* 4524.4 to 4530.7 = 18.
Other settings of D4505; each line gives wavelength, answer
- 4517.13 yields 18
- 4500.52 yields 17.8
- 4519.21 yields 18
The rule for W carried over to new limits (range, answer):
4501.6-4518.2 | 18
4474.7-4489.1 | 18.3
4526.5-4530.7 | 18.1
